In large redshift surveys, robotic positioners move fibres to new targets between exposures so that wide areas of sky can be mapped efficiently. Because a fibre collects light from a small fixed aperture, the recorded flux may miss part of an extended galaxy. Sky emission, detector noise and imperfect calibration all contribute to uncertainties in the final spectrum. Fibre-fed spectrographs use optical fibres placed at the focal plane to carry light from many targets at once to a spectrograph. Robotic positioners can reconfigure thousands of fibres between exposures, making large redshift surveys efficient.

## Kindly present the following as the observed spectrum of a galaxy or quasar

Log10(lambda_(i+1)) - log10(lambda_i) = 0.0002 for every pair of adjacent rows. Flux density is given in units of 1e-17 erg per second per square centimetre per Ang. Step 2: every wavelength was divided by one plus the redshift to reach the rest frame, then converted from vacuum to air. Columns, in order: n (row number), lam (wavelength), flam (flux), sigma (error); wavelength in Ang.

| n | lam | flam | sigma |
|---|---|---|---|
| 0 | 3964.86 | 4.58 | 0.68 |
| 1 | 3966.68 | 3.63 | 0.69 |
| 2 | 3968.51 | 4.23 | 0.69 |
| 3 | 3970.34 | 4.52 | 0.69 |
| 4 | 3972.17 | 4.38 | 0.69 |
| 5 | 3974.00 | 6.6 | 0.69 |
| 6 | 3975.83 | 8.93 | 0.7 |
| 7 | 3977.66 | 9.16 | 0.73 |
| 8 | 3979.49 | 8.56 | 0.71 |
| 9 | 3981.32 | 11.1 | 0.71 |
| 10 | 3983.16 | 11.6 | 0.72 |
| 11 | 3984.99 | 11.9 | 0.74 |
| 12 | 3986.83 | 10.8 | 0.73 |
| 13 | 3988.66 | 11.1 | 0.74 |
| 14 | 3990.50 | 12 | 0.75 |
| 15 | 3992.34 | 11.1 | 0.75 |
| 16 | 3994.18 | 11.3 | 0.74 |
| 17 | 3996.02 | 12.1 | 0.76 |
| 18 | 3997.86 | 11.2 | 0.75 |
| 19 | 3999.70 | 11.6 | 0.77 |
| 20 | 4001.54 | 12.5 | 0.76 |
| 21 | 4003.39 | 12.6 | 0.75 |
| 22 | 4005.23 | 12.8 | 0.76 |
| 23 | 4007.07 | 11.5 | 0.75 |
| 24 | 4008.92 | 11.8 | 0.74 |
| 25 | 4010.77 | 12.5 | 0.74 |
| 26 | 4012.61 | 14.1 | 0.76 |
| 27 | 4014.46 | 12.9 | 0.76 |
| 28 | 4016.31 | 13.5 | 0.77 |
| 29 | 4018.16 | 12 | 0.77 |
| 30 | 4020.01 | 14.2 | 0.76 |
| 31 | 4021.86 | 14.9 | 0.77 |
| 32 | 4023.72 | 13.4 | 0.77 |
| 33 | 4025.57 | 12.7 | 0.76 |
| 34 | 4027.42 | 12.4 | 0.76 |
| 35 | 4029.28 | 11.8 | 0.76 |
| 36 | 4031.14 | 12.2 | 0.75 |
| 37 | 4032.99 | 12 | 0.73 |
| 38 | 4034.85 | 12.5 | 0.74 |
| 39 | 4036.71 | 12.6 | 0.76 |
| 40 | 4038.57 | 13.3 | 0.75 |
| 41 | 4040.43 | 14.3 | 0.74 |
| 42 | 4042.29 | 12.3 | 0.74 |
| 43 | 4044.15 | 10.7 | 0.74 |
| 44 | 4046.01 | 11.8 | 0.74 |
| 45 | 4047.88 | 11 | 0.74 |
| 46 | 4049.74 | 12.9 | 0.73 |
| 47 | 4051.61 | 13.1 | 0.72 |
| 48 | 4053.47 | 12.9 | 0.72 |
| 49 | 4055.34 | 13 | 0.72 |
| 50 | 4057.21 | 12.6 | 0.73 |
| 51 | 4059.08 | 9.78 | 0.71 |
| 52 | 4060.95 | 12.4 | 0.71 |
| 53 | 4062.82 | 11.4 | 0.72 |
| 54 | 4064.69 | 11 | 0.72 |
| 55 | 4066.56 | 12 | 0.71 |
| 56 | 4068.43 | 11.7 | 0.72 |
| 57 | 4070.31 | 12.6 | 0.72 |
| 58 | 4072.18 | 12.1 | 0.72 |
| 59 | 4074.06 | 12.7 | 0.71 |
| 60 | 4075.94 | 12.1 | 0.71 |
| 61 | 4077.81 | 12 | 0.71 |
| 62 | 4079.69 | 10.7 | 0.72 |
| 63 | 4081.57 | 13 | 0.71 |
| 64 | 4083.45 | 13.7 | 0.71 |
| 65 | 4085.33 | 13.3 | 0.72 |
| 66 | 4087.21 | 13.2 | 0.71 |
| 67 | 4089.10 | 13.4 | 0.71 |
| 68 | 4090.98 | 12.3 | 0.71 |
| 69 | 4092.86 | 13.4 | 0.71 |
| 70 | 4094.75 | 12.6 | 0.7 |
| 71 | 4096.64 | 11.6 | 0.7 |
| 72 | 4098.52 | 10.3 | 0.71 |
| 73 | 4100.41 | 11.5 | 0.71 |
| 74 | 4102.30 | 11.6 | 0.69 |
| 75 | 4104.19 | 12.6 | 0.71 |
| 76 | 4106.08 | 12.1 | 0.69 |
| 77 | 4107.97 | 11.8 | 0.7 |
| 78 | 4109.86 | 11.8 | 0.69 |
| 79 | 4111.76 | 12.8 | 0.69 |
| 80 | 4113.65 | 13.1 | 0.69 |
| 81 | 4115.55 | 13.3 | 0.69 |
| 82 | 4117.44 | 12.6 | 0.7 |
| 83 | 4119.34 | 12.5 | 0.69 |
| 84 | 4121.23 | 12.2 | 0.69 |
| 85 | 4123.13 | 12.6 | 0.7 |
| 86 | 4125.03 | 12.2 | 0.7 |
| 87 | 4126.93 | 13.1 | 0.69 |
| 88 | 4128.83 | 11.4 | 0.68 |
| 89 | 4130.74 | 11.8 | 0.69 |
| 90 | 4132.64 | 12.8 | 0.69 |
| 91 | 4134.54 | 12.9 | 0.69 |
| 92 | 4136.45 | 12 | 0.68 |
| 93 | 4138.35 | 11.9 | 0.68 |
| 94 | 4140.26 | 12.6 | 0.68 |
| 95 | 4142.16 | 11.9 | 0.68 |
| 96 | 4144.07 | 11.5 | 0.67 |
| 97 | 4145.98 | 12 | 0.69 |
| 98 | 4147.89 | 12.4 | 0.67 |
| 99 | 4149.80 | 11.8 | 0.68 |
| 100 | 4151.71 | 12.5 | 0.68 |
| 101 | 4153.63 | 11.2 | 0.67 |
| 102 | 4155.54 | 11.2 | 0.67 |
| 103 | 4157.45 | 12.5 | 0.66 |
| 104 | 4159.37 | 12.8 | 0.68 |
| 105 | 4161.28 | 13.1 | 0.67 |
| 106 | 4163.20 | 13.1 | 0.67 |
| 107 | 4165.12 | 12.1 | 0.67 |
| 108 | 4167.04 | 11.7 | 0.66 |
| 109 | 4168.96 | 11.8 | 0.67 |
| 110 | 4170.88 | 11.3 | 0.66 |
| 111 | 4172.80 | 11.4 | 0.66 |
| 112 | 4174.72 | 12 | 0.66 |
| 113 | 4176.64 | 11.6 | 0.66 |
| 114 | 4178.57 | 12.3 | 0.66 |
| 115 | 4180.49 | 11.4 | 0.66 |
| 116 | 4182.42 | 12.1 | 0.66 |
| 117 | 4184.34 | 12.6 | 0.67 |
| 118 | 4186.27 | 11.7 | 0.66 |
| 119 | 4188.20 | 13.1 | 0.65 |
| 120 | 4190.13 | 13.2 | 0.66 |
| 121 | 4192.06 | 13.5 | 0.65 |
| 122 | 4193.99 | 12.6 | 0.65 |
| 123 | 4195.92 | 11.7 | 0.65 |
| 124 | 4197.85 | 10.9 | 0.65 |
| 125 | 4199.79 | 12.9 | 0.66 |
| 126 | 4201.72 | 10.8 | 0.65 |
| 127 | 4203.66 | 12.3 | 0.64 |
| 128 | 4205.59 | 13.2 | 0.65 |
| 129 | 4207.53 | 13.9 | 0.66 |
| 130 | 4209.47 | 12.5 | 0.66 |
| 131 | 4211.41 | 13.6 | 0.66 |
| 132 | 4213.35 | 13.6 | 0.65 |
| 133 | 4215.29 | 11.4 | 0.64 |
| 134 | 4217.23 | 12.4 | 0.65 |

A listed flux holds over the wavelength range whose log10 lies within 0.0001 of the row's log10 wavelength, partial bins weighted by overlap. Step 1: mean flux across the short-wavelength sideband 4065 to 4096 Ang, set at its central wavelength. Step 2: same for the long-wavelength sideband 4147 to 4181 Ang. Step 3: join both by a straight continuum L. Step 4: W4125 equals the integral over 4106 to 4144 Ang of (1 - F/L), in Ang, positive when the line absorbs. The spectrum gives -0.3 Ang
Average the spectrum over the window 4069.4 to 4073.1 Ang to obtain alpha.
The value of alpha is 12.4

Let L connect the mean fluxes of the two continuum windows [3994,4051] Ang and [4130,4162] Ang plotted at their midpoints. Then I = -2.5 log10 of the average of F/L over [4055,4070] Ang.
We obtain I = 0.062 mag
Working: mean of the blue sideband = 12.5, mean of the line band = 11.7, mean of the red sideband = 12.2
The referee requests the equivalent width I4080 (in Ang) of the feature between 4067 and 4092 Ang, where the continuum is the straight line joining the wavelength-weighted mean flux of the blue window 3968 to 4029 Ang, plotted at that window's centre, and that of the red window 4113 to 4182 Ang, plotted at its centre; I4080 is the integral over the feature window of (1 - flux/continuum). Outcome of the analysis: -1.7 Ang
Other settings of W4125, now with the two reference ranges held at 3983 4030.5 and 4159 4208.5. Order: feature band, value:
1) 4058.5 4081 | 1.0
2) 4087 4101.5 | 0.1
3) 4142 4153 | 0.3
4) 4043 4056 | 0.1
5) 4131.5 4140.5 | -0.1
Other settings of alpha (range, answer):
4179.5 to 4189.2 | 12.2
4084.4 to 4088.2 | 13.2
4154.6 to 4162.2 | 12.4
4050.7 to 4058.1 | 12.9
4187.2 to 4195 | 13.1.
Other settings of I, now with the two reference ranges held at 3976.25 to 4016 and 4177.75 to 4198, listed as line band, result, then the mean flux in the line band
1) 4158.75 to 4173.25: 0.01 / 12.2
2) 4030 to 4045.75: -0.06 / 12.5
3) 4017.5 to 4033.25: -0.10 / 12.9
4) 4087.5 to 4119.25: -0.03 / 12.3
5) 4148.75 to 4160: 0.02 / 12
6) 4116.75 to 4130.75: -0.02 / 12.3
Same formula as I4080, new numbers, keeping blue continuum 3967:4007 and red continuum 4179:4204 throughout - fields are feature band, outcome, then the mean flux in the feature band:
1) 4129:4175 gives -1.2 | 12.1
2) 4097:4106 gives -0.3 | 11.6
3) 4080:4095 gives -2.7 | 13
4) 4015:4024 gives -2.9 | 13.6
